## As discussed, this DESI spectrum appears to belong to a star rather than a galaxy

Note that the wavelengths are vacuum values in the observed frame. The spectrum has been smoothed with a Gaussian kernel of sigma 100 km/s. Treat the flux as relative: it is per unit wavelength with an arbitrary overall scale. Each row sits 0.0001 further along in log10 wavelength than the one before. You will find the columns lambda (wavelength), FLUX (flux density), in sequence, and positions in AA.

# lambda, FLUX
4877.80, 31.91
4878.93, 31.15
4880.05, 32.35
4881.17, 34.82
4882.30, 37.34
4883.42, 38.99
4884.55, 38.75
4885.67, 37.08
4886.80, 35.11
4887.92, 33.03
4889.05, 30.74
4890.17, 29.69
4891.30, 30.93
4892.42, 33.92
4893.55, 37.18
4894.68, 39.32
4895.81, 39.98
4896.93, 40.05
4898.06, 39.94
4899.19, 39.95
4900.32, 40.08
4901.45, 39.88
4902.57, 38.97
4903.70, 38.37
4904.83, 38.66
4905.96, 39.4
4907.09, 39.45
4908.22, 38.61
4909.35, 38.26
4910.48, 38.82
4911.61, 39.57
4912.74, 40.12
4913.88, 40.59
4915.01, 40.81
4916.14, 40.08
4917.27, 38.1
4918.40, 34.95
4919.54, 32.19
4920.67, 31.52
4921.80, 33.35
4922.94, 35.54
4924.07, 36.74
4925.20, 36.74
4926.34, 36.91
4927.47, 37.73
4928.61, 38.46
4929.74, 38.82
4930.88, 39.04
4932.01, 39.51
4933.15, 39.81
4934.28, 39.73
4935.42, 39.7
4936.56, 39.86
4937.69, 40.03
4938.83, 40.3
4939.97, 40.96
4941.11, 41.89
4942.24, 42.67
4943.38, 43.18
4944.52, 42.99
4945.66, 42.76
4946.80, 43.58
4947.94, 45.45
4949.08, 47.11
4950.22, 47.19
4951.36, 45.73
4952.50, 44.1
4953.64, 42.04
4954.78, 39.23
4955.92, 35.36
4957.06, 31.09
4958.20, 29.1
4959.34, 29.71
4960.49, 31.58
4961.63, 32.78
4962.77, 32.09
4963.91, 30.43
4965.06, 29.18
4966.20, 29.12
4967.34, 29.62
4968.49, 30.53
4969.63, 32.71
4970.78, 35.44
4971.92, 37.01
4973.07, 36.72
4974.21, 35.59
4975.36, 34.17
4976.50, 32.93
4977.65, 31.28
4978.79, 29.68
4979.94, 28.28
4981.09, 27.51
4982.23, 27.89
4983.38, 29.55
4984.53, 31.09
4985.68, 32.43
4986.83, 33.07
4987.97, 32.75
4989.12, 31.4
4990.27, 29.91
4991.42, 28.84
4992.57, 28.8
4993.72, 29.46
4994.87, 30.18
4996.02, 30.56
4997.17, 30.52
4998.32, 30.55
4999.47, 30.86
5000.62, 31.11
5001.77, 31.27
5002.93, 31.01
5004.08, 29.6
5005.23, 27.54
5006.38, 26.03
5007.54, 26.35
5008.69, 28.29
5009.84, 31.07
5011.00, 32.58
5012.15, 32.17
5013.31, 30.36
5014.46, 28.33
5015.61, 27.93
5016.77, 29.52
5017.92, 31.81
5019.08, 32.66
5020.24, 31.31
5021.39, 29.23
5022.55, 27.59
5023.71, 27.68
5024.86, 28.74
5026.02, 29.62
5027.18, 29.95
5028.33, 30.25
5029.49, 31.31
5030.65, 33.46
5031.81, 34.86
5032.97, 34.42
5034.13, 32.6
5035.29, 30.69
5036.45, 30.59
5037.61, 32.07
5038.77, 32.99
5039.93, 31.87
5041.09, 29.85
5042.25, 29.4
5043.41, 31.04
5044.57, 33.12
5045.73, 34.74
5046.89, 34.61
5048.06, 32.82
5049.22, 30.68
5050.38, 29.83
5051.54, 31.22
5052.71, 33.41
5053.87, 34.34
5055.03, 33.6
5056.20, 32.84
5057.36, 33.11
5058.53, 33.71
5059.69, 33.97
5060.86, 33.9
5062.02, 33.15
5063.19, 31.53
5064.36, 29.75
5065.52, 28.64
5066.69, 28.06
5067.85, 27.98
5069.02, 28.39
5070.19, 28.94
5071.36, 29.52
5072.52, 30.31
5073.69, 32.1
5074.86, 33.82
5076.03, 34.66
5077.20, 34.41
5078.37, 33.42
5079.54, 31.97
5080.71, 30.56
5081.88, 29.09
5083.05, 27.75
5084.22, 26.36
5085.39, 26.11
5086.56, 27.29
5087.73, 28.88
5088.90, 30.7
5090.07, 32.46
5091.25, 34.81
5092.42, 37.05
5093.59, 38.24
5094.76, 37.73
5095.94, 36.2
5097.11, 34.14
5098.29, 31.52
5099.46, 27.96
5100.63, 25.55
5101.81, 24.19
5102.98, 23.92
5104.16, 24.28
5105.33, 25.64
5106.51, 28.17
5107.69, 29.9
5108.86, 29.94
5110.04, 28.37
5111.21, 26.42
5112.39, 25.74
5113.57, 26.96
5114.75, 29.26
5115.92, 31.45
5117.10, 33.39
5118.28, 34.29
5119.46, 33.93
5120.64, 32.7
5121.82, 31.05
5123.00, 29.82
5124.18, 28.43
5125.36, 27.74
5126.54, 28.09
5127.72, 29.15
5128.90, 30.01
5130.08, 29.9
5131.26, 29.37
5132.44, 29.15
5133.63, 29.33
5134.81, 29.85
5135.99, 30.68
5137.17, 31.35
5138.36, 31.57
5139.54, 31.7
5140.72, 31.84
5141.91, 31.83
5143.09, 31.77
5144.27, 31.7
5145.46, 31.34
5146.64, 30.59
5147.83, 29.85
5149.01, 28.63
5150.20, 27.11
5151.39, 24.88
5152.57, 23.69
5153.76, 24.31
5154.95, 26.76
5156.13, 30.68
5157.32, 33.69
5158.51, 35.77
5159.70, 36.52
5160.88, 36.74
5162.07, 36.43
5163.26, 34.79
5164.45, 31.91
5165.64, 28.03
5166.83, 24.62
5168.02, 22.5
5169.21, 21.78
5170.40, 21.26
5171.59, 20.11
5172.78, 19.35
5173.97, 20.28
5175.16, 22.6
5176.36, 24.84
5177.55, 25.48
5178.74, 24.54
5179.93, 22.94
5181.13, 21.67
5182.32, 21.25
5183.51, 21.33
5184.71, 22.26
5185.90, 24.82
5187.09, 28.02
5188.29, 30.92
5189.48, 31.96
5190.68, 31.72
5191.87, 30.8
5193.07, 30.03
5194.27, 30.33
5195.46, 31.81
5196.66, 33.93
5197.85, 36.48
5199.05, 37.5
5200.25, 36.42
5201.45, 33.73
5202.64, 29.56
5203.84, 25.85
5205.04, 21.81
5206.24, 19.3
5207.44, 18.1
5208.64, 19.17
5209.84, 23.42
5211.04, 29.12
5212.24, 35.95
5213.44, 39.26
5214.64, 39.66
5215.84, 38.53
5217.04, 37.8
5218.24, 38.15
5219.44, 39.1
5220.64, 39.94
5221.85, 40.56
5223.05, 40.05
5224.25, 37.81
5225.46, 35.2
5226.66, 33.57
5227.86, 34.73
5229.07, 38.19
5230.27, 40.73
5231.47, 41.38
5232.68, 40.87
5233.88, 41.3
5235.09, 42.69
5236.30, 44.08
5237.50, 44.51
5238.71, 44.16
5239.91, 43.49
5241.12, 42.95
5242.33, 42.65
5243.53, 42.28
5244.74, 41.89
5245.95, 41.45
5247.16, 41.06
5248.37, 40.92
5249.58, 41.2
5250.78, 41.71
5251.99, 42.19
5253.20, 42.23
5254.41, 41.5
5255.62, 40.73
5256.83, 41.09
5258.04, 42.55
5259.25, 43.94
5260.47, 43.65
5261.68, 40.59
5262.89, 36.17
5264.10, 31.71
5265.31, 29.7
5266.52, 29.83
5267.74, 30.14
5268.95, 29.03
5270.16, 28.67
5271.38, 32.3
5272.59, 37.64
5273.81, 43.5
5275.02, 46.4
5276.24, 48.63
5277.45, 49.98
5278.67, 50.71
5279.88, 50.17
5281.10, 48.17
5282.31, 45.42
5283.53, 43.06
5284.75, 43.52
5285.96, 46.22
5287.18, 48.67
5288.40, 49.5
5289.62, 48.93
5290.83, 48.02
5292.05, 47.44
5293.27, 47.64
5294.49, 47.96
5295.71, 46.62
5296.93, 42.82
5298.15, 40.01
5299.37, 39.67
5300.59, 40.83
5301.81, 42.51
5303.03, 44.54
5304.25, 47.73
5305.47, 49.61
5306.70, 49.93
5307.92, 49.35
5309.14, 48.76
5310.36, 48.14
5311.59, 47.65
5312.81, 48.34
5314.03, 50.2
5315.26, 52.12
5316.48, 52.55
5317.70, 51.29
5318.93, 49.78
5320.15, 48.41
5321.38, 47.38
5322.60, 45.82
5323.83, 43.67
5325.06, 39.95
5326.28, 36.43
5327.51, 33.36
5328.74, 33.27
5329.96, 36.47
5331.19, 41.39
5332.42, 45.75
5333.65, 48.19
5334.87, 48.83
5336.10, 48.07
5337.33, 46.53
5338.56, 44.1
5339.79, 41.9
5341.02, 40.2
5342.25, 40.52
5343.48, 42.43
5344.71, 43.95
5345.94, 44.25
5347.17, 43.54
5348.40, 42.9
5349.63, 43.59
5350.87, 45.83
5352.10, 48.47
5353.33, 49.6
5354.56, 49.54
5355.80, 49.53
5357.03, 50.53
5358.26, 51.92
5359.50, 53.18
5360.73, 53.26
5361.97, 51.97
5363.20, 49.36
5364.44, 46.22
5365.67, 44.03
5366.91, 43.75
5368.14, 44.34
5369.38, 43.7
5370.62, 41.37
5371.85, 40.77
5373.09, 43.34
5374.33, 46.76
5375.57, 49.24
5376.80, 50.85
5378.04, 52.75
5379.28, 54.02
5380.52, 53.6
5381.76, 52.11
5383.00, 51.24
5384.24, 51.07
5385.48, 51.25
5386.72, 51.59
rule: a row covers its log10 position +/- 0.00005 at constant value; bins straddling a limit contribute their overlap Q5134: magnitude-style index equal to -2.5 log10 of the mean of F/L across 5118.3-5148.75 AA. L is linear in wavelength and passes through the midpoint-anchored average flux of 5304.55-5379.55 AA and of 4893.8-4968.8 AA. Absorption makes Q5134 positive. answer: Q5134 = 0.35 mag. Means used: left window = 38.2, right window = 46.2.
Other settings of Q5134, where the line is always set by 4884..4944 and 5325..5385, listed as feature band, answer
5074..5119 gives 0.33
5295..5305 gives 0.04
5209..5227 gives 0.19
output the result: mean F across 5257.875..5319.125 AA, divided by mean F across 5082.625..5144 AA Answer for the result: 1.47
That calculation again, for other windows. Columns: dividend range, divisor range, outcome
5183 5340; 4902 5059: 1.17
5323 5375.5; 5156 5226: 1.50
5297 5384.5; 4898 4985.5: 1.25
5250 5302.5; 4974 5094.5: 1.36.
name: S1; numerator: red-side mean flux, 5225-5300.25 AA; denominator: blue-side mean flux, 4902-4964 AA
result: 1.1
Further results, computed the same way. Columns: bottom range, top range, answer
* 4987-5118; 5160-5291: 1.16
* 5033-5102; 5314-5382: 1.46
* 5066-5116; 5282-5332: 1.52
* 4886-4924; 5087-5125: 0.82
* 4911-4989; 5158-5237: 0.85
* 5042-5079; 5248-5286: 1.27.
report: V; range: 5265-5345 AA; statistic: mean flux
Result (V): 44.2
